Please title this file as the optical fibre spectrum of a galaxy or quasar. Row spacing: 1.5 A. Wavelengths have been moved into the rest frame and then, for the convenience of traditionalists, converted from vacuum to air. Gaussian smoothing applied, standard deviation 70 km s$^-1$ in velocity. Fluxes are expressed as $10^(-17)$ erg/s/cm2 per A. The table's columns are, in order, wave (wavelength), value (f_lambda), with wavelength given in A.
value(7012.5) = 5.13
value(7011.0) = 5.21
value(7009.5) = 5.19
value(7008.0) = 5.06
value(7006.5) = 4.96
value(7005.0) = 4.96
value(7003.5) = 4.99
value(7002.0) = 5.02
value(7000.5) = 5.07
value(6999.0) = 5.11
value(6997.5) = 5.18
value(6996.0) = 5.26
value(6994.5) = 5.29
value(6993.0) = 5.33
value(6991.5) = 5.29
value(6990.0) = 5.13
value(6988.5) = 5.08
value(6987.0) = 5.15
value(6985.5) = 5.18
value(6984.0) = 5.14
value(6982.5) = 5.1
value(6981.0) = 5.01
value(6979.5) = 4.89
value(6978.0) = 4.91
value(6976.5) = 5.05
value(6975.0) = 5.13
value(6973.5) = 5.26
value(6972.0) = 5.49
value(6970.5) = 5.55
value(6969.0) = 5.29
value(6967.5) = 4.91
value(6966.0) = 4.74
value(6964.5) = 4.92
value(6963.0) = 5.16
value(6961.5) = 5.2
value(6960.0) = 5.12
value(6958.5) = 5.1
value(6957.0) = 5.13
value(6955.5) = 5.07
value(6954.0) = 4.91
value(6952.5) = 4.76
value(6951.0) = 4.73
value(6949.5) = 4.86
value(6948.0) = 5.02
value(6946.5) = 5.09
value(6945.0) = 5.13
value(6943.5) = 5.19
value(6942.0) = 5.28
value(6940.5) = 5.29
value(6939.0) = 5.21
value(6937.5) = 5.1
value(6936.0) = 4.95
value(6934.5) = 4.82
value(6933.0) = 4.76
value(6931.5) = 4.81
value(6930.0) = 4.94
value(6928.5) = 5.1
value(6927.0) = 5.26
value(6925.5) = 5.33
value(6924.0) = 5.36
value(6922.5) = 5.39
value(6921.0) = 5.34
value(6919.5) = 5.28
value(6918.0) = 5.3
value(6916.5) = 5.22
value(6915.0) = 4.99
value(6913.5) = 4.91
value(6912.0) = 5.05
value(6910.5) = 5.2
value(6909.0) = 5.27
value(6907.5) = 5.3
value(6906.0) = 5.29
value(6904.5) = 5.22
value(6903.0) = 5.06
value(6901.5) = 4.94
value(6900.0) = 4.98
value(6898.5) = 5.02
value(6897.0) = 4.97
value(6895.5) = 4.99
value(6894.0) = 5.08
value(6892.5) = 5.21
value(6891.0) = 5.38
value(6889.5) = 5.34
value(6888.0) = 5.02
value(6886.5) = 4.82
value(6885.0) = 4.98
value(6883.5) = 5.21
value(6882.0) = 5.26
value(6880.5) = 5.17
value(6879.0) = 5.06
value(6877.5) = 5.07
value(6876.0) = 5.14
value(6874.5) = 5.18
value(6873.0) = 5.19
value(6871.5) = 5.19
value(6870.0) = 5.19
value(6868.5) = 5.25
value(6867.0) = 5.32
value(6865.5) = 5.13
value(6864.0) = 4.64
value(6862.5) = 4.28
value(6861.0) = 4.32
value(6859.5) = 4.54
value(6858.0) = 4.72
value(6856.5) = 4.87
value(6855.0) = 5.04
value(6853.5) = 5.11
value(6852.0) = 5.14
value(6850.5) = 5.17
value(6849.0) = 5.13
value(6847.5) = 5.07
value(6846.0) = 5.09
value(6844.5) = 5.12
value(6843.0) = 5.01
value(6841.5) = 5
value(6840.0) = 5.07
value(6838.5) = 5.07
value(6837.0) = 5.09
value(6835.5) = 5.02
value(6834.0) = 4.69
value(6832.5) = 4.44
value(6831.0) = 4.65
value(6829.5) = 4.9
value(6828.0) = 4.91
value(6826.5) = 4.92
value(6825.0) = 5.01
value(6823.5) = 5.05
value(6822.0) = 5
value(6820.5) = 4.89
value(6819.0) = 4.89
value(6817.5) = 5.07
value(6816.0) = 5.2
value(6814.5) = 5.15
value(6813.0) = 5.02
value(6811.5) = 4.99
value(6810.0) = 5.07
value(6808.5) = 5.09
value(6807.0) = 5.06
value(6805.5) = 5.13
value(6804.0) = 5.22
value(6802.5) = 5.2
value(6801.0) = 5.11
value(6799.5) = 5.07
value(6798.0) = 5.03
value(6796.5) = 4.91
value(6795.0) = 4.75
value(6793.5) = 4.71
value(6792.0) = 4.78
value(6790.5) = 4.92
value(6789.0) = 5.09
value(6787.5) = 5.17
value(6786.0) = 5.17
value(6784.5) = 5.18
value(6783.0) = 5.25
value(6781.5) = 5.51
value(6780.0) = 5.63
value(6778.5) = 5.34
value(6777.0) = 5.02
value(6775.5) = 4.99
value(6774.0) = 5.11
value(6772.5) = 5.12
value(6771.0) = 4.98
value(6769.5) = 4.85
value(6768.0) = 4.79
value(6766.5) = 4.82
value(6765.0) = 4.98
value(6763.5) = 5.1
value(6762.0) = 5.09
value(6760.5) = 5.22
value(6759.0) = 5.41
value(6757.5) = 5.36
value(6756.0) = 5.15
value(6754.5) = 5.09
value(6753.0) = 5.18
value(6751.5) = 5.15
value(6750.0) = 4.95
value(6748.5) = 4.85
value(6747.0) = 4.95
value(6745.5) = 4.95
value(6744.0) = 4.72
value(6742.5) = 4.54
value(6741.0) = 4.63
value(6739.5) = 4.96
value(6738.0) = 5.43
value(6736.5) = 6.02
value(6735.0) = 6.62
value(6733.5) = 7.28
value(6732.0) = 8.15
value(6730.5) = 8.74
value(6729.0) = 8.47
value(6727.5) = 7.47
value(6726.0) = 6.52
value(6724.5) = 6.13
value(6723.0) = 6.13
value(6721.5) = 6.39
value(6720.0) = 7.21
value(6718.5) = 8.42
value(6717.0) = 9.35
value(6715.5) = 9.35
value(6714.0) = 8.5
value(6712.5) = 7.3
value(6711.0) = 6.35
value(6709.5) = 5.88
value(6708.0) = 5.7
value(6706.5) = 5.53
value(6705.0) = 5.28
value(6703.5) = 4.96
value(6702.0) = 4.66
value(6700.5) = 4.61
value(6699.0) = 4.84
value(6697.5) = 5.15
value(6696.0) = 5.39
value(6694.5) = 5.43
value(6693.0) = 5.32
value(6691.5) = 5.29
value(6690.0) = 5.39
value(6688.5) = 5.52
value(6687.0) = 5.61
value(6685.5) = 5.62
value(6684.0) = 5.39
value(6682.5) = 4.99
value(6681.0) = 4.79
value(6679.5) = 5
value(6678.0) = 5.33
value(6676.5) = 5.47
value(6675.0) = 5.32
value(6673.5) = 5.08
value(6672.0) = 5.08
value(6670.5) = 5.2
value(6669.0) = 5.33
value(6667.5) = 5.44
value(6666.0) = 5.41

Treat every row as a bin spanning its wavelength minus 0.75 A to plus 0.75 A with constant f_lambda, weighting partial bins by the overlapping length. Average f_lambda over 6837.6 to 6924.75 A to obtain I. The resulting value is 5.08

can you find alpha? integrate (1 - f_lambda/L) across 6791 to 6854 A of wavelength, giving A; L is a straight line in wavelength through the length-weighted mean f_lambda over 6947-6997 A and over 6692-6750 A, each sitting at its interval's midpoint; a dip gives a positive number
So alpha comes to 8.2 A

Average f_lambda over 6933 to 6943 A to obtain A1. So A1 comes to 5.08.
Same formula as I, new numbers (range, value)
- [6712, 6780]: 5.96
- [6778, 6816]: 5.1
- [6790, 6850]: 4.99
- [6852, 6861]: 4.83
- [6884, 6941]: 5.12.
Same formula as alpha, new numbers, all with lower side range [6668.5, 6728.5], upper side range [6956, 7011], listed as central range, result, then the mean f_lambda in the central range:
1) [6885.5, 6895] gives 0.4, 5.13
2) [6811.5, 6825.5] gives 1.4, 5.03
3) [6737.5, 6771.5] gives 4.5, 5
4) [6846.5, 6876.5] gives 2.7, 4.98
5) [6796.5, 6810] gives 1.3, 5.1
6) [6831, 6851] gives 1.9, 4.98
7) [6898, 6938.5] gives 1.4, 5.12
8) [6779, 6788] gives 0.6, 5.32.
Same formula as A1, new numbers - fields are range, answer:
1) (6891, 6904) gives 5.06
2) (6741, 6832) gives 5.04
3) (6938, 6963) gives 5.07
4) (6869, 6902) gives 5.11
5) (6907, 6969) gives 5.09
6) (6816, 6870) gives 4.94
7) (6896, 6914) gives 5.1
